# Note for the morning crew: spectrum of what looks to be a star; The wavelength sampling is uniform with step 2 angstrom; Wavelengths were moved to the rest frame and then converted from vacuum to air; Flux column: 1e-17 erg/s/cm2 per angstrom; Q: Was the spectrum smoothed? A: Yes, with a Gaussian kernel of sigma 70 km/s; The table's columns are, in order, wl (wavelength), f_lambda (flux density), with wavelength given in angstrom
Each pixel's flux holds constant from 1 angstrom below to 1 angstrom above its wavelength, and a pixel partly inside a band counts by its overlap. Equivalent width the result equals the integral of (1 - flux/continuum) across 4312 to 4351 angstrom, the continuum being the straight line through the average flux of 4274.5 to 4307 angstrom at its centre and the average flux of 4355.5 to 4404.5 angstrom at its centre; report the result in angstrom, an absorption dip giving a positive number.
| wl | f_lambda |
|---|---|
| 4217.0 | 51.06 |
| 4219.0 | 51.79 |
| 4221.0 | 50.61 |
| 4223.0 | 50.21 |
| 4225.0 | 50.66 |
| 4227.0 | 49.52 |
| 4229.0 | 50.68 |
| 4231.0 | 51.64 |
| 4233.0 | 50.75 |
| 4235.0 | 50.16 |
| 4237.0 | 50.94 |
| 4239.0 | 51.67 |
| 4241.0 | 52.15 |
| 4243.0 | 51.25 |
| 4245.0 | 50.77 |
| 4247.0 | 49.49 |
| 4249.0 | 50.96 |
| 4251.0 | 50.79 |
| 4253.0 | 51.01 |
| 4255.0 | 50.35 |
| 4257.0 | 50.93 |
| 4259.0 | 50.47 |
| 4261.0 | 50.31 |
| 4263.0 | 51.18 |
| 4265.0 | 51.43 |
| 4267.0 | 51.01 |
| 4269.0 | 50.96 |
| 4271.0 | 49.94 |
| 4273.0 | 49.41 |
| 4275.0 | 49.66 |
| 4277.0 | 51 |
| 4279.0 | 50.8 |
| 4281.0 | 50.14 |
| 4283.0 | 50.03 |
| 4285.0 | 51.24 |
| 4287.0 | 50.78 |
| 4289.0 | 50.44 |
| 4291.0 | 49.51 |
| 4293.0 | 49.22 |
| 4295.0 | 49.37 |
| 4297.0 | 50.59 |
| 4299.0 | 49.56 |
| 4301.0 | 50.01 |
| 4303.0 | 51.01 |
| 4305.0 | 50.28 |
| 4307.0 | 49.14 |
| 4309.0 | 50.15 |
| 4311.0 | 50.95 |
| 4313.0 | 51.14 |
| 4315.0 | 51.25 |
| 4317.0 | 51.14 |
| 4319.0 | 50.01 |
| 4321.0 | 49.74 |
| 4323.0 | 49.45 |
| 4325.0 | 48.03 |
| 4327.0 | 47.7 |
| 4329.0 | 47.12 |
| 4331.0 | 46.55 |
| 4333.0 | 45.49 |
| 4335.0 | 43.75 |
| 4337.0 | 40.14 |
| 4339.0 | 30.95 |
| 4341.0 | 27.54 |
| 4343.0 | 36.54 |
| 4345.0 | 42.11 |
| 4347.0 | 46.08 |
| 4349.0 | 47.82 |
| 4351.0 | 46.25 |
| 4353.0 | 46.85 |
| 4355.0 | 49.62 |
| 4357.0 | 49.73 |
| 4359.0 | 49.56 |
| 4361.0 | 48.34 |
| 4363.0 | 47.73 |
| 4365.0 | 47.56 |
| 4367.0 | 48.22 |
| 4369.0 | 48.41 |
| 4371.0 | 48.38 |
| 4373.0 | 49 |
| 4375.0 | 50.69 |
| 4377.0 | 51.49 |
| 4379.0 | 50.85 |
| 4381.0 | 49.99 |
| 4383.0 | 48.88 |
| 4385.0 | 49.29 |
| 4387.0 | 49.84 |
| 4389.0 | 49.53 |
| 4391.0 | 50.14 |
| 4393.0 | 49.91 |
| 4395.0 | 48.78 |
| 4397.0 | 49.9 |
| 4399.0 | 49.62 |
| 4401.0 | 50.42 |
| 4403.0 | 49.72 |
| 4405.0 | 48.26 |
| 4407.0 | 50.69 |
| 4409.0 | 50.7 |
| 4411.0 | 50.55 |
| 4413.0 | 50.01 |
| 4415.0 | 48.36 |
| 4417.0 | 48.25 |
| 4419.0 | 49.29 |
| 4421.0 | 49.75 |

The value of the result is 3.9 angstrom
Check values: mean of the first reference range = 50.2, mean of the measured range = 44.9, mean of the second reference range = 49.4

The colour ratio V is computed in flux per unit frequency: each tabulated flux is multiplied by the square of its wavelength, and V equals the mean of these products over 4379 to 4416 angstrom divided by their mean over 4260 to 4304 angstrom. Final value 1.04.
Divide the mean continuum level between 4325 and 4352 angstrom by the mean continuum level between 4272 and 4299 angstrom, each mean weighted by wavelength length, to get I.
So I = 0.85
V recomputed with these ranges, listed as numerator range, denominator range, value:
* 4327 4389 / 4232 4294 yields 0.96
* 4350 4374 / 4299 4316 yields 0.98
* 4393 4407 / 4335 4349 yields 1.32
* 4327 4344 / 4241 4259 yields 0.82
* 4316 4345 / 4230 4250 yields 0.90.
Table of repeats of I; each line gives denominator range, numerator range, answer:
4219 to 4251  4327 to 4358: 0.85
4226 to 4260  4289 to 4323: 0.99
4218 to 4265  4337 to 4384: 0.91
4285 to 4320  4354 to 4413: 0.98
